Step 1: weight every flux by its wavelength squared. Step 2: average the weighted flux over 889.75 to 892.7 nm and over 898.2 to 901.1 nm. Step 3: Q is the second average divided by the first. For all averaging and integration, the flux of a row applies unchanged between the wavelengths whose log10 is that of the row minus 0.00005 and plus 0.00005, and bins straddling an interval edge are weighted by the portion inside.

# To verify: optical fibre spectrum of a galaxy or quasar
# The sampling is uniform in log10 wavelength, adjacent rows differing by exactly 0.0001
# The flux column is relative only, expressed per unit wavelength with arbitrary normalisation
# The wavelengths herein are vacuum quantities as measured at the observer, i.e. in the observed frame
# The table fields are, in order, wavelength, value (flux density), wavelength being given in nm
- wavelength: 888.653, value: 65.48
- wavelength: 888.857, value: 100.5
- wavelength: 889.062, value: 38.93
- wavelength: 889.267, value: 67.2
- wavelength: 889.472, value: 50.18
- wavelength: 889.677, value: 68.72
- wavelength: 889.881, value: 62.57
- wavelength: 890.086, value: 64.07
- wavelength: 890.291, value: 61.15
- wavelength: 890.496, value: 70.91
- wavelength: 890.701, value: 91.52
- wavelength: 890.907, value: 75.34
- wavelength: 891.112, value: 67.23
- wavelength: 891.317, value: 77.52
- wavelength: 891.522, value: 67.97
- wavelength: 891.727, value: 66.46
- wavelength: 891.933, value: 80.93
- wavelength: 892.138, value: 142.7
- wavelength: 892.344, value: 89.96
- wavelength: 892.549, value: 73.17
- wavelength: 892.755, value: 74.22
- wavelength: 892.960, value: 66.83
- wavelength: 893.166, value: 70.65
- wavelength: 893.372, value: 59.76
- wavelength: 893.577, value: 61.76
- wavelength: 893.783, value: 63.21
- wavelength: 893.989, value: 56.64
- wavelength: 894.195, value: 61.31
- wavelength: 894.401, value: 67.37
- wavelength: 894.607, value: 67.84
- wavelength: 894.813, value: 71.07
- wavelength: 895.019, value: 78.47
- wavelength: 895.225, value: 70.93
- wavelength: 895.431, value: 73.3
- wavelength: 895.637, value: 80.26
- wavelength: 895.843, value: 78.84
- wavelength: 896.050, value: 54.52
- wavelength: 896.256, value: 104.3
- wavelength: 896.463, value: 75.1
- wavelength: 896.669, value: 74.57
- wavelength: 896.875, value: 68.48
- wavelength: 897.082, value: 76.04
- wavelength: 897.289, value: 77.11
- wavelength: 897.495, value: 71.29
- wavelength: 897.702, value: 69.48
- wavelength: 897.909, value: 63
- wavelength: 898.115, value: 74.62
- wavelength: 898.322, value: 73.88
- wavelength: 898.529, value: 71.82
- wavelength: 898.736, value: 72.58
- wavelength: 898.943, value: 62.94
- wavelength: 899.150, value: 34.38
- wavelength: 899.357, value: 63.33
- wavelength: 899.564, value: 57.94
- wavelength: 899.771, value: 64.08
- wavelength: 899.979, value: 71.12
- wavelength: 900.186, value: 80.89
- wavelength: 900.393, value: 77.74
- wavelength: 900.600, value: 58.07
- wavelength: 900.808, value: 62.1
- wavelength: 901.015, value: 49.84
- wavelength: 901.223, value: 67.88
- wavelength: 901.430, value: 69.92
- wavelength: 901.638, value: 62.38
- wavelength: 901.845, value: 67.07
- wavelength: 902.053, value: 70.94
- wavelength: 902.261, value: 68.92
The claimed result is 0.84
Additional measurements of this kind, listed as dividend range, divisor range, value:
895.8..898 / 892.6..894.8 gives 1.14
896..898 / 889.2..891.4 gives 1.09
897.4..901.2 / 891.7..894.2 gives 0.88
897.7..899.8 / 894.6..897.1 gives 0.86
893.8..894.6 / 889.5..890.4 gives 1.00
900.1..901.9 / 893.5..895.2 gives 1.01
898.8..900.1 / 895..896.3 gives 0.79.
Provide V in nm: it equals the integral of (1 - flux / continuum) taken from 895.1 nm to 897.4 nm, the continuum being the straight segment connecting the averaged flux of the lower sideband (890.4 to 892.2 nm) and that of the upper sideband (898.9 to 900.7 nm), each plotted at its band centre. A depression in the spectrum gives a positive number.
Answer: -0.16 nm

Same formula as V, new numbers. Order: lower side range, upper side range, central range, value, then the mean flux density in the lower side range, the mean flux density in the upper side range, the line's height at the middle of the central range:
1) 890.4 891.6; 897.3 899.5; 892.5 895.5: 0.16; 75.2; 66.1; 71.5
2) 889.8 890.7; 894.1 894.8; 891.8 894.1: -0.32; 67.8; 66.3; 66.8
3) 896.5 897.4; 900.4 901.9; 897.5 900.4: 0.09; 74.2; 63.3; 69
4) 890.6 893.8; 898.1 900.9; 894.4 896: -0.02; 77.2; 65.8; 72.5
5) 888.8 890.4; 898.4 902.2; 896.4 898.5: -0.26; 63.2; 64.8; 64.4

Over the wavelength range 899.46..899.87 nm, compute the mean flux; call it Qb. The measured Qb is 61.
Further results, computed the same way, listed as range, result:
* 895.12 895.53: 72.2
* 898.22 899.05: 70.1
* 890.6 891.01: 83.2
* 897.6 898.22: 69.1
